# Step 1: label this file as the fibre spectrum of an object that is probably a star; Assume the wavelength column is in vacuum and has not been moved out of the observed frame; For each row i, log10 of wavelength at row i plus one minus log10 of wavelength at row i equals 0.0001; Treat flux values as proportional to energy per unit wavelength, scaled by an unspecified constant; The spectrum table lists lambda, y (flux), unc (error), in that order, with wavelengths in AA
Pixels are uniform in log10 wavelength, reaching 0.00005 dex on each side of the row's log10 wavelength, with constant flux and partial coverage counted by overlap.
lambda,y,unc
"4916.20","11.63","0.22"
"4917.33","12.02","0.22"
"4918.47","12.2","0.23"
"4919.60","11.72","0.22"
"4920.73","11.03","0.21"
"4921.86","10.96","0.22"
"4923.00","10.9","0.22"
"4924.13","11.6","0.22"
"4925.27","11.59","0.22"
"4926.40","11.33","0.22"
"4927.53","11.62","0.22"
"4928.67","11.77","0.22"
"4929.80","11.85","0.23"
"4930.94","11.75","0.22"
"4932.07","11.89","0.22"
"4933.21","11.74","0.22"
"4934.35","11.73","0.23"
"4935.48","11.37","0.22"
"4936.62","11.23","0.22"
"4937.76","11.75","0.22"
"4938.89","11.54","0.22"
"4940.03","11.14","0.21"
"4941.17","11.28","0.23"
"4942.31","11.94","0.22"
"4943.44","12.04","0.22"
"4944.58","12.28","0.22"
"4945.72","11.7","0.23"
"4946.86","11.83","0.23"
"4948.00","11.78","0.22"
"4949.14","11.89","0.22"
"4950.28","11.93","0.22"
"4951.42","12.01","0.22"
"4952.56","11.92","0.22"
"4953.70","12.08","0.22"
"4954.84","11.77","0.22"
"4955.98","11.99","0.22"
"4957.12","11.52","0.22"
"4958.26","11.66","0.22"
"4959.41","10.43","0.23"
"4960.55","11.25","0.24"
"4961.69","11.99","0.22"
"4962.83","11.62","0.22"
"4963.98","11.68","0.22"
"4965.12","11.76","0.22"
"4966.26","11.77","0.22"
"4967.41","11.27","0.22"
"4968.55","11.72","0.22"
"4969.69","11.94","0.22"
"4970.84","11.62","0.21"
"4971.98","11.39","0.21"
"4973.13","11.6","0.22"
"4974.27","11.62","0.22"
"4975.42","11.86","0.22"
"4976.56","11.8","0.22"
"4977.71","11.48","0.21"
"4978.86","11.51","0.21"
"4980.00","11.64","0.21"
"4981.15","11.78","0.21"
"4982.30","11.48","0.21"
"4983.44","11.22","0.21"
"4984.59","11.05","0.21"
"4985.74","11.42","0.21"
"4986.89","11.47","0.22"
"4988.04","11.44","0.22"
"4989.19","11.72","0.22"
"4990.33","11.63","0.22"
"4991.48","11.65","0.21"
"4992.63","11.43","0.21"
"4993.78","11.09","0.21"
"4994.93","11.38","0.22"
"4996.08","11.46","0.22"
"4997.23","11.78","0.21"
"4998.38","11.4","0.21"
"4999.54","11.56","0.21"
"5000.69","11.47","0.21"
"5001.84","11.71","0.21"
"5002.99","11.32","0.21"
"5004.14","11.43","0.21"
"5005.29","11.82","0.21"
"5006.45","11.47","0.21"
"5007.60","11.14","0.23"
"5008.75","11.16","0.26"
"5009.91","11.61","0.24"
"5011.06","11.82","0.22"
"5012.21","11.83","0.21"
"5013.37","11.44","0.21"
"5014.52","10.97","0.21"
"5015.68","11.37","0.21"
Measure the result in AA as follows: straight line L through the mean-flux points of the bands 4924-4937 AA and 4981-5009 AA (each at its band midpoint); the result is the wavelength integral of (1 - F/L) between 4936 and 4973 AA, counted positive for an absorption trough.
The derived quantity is -0.4 AA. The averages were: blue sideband 11.6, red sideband 11.5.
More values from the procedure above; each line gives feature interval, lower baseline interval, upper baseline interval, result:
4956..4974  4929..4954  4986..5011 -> 0.1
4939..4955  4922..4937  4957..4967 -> -0.4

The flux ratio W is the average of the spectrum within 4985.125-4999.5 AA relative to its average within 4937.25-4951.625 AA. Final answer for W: 1.0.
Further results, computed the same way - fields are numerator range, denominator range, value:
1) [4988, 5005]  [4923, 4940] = 0.99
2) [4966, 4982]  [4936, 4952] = 0.99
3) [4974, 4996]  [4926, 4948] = 0.99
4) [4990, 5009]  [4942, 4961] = 0.97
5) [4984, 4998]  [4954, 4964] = 0.99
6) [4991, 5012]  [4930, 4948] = 0.98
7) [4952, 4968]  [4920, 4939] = 1.01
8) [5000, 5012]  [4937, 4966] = 0.98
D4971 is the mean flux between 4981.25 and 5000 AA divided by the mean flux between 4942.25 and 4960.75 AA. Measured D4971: 1.0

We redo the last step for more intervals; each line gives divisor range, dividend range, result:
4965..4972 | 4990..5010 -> 0.98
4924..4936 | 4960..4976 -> 1.00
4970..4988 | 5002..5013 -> 1.00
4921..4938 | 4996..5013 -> 1.00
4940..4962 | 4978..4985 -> 0.98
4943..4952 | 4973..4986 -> 0.97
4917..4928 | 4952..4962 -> 1.01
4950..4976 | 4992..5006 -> 0.98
